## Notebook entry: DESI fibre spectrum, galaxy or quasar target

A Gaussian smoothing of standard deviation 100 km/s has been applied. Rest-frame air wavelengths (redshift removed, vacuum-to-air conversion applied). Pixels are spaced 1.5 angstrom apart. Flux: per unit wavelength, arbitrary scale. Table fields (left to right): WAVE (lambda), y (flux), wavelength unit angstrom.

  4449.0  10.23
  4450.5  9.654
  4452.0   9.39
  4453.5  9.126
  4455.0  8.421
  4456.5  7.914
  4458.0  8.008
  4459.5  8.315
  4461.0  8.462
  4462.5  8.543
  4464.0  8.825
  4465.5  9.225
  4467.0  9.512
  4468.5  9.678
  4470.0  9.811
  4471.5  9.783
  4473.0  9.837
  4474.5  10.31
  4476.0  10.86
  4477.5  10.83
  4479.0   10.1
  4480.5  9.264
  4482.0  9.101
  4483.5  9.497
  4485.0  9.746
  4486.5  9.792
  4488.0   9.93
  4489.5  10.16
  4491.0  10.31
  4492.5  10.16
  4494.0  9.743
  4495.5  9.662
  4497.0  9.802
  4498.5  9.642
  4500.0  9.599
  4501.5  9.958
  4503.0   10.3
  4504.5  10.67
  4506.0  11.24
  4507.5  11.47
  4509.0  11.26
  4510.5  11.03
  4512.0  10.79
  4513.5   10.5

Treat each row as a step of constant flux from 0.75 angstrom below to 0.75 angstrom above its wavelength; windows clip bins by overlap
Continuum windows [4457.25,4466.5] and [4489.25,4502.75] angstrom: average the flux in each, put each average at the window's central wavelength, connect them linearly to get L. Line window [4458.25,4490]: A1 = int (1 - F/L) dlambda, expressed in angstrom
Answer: -1.8 angstrom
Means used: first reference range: 8.59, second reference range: 9.9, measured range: 9.57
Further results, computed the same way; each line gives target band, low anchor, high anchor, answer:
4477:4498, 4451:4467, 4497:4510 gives -0.04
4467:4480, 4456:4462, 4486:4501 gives -1.73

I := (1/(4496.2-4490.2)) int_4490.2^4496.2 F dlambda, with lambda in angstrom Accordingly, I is 9.97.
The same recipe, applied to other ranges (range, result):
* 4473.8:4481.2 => 10.3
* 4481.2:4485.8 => 9.45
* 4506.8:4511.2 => 11.3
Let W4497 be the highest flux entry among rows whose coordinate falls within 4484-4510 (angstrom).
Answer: 11.47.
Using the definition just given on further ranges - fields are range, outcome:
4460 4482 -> 10.86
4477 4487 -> 10.83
